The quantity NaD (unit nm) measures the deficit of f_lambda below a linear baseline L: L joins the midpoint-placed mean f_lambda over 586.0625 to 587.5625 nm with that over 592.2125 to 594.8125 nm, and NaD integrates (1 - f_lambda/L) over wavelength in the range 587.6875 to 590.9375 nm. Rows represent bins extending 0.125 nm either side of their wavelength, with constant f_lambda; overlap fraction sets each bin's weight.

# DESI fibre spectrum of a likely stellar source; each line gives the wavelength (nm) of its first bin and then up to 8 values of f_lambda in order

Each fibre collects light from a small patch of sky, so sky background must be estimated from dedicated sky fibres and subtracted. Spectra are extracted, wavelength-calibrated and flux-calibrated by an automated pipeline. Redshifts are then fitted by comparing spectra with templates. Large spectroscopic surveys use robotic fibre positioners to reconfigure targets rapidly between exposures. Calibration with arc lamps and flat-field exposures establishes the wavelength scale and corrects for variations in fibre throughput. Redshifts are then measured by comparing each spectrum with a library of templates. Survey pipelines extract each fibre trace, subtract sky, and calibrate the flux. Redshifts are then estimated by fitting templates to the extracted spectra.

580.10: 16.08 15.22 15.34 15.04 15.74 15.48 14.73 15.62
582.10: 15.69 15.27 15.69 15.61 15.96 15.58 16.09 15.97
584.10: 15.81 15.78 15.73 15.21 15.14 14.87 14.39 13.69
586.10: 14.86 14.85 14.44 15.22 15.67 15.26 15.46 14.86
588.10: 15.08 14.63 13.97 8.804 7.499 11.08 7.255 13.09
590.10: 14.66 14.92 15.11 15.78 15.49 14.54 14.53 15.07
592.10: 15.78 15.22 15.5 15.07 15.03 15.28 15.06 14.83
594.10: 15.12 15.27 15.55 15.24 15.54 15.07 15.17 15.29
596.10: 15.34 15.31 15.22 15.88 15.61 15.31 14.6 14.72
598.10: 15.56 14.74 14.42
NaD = 0.50 nm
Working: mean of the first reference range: 15.1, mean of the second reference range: 15.2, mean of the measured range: 12.8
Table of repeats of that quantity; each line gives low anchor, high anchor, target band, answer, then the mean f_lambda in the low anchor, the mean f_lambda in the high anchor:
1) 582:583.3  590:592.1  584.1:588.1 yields 0.09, 15.6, 15.1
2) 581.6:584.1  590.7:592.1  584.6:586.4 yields 0.08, 15.7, 15.1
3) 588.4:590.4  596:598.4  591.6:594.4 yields -0.43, 11.4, 15.2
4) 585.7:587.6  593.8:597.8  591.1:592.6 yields 0.00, 14.9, 15.3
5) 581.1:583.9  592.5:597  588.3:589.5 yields 0.35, 15.6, 15.3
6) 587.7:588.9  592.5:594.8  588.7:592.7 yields 0.30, 13.8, 15.2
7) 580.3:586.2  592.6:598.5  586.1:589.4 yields 0.34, 15.4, 15.2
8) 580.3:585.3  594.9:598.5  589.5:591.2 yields 0.17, 15.5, 15.2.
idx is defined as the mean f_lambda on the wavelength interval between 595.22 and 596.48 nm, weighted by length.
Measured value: 15.2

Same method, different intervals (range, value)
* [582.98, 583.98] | 15.9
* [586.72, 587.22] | 15.4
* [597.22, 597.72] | 15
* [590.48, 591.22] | 15.5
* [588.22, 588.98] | 12.5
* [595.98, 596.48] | 15.3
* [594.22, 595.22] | 15.4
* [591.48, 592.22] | 15.1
